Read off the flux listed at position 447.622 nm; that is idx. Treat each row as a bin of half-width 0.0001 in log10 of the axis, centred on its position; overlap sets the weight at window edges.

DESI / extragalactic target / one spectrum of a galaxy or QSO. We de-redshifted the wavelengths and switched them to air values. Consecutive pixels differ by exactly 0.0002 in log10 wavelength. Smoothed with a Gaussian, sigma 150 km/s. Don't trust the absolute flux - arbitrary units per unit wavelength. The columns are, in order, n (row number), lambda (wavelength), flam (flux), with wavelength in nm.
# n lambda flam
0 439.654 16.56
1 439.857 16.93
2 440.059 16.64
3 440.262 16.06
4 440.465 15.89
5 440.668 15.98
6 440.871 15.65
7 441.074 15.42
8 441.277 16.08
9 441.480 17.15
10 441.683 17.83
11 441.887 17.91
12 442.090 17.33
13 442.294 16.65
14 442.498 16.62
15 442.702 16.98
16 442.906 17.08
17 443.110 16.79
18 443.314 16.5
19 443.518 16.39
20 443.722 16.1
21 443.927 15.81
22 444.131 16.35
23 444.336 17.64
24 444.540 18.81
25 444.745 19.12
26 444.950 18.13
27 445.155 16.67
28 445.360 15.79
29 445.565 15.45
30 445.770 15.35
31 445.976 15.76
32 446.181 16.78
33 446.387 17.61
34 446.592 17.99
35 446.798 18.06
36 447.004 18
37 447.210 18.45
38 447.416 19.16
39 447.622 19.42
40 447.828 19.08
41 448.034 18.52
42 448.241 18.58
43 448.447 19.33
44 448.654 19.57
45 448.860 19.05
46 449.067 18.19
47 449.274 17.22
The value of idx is 19.42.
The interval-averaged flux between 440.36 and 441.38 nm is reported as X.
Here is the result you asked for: 15.8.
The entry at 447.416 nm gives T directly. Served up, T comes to 19.16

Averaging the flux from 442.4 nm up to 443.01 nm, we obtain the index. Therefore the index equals 16.9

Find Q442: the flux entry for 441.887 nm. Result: 17.91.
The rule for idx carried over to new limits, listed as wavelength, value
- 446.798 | 18.06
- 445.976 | 15.76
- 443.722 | 16.1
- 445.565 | 15.45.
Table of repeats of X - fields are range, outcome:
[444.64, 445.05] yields 18.6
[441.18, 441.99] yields 17.3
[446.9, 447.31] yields 18.2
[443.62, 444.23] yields 16.1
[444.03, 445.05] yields 18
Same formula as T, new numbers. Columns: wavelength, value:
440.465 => 15.89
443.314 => 16.5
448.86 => 19.05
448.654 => 19.57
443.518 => 16.39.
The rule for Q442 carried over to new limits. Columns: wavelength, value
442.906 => 17.08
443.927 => 15.81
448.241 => 18.58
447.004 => 18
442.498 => 16.62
